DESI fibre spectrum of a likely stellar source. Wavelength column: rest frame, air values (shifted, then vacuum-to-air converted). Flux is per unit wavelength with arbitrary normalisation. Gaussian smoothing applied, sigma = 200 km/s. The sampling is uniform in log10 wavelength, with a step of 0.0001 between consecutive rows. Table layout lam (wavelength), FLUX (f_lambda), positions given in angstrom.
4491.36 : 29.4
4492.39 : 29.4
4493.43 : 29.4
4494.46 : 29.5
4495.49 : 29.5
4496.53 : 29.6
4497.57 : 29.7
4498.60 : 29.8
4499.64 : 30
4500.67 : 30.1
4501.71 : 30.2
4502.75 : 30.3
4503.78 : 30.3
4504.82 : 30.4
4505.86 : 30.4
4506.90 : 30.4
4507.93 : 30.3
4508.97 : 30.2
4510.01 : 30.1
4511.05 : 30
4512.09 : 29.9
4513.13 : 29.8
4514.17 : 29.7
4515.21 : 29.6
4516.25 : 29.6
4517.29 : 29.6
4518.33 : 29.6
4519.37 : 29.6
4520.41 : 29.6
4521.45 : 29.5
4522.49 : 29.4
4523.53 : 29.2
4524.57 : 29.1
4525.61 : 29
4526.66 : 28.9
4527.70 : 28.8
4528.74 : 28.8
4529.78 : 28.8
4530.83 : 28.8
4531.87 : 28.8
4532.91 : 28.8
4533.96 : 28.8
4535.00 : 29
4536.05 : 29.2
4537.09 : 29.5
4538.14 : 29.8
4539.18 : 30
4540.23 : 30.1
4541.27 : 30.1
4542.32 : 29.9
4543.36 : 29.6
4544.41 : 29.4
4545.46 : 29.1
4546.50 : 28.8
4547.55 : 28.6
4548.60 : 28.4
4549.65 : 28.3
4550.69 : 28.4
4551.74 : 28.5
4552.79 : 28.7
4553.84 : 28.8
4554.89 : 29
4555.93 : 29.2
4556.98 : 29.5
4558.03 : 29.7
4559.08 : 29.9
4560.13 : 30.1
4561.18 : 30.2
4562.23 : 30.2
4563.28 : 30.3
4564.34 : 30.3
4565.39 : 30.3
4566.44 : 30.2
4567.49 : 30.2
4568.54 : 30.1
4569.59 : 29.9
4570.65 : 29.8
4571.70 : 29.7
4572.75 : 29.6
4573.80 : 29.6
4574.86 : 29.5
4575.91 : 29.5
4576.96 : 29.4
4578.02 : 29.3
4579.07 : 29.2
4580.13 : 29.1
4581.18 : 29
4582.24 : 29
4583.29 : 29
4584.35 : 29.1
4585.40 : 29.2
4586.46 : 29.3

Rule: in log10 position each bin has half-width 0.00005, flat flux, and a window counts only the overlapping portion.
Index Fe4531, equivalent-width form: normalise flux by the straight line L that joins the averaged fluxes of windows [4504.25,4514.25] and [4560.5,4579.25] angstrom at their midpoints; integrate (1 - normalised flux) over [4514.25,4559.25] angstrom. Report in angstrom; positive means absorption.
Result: 1.20 angstrom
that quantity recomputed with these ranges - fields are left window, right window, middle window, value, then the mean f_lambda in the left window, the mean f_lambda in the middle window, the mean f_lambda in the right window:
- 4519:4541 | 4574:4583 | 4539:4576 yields -0.4 angstrom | 29.2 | 29.5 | 29.3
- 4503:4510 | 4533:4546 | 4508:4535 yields 0.5 angstrom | 30.3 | 29.4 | 29.5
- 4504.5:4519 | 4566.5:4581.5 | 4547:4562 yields 0.3 angstrom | 30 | 29.1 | 29.6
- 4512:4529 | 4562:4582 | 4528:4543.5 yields 0.1 angstrom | 29.4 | 29.3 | 29.7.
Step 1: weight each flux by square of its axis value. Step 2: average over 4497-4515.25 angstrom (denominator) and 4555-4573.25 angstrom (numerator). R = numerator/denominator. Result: 1.02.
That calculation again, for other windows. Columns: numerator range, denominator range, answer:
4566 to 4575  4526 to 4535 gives 1.05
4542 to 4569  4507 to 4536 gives 1.02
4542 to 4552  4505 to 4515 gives 0.98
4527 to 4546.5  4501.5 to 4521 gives 0.99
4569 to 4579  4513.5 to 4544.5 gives 1.03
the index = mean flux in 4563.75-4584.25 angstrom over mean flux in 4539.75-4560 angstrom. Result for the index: 1.01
